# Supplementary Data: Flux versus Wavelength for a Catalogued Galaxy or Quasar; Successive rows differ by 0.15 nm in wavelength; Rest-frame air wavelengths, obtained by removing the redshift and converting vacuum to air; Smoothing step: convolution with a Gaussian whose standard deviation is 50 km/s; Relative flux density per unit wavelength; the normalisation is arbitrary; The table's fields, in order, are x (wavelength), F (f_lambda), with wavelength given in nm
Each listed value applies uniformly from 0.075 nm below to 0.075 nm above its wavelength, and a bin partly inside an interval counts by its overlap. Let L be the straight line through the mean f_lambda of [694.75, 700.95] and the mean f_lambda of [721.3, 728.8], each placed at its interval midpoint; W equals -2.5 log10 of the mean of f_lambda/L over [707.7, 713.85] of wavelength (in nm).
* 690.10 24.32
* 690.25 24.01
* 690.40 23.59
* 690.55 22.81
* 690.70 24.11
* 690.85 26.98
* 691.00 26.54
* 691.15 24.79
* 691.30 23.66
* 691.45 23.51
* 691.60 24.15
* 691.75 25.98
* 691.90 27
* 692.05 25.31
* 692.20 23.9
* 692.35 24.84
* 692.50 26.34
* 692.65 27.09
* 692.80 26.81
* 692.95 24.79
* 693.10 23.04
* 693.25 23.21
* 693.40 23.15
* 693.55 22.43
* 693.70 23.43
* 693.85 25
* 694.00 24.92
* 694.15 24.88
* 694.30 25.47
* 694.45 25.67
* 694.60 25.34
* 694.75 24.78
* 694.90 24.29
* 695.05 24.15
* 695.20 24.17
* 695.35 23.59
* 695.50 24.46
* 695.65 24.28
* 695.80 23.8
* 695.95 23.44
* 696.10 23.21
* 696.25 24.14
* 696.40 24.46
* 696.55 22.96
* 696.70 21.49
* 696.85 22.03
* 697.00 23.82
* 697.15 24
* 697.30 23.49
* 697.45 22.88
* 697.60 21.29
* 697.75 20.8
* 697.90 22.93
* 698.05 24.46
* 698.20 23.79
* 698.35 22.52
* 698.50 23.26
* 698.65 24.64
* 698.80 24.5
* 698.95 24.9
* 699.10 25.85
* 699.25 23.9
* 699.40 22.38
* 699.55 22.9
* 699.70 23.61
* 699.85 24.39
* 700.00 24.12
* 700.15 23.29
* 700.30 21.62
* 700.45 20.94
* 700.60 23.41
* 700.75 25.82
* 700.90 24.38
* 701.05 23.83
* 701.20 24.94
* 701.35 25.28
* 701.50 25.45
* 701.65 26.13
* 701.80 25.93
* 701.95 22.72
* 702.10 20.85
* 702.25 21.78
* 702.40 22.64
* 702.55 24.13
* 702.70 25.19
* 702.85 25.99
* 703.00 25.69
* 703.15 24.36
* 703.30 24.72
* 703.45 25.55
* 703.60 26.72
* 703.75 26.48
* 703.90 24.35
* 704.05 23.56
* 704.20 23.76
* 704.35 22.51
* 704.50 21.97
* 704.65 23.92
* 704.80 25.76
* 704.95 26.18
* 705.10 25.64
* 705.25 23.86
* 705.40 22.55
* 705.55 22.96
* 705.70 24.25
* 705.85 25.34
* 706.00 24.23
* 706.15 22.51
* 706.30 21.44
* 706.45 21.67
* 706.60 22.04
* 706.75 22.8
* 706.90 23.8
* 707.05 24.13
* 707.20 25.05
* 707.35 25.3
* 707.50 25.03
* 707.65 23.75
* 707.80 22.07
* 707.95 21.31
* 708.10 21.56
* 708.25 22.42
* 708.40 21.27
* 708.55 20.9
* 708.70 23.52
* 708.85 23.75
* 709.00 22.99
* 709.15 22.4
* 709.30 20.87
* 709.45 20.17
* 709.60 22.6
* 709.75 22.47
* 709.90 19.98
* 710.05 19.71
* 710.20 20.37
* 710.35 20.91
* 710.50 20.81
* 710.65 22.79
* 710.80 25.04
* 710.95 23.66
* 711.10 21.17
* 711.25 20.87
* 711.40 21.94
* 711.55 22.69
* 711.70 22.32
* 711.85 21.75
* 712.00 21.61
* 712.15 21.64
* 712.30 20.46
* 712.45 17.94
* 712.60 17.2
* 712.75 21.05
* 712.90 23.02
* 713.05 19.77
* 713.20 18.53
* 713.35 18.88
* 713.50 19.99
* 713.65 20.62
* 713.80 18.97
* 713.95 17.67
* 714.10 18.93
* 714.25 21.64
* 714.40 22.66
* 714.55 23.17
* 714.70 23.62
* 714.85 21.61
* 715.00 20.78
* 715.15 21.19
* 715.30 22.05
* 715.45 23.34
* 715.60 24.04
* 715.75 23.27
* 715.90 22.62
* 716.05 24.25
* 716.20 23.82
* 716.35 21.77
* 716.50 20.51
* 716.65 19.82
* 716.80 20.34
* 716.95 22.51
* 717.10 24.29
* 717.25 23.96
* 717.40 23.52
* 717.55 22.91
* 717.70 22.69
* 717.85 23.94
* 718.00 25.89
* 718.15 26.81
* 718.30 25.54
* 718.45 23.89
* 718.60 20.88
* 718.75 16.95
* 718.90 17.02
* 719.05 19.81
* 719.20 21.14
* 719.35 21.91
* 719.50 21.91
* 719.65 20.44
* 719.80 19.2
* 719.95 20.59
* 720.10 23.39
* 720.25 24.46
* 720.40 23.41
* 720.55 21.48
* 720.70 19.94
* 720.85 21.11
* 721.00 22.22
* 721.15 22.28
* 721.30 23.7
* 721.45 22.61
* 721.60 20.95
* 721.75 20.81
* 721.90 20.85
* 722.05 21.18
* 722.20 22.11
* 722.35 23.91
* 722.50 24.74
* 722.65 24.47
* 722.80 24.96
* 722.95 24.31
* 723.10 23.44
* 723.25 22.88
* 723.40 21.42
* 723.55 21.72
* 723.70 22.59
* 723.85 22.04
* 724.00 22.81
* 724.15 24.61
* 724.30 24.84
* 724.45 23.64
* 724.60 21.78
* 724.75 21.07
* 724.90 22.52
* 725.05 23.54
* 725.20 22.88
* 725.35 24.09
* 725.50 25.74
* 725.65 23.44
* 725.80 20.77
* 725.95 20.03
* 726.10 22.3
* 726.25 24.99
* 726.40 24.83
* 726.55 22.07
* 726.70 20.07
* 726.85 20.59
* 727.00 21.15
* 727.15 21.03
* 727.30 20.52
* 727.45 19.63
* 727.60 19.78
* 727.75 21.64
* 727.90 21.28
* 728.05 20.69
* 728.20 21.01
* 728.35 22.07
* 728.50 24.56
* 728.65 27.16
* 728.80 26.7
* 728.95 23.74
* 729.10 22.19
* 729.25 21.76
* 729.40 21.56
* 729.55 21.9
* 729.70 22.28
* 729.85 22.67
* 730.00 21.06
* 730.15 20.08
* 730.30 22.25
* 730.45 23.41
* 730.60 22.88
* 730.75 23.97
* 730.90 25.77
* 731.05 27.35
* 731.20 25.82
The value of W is 0.09 mag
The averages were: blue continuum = 23.5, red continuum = 22.5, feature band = 21.3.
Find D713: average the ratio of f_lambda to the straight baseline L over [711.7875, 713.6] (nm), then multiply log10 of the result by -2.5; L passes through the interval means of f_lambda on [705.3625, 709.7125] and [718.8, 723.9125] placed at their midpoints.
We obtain 0.12 mag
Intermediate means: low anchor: 22.9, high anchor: 22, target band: 20.1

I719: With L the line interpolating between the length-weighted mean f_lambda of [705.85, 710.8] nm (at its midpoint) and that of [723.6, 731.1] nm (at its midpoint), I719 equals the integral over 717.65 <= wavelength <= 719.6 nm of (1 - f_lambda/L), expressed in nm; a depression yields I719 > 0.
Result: 0.03 nm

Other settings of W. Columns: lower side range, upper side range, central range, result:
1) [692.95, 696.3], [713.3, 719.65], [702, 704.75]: -0.04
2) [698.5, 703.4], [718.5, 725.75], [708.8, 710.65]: 0.09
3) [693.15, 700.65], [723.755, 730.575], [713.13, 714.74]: 0.13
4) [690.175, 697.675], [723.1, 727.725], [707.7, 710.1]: 0.07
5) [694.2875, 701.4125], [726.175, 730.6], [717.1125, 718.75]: -0.05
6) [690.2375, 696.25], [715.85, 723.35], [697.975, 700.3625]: 0.01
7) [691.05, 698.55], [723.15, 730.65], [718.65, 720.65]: 0.09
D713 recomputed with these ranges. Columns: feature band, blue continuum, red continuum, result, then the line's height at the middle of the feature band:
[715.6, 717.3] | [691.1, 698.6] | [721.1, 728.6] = 0.02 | 22.9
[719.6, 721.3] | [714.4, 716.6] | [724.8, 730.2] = 0.03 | 22.4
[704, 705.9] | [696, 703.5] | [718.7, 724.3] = -0.03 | 23.3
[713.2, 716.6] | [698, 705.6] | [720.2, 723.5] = 0.08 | 23.1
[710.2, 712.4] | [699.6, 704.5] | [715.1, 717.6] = 0.06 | 23.2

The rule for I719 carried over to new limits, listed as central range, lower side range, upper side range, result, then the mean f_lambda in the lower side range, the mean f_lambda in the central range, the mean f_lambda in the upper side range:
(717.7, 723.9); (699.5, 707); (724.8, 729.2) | 0.153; 24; 22.3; 22.4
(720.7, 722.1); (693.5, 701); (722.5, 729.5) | 0.071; 23.7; 21.7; 22.6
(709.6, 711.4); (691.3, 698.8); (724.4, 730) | 0.122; 24.1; 21.7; 22.3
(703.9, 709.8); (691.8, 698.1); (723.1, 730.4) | 0.076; 24.1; 23.2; 22.4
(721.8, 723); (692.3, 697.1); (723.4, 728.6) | -0.041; 24.2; 23.2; 22.3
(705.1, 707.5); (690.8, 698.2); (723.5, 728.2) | -0.013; 24.2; 23.6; 22.2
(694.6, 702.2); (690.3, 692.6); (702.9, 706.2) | 0.296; 24.9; 23.7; 24.4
